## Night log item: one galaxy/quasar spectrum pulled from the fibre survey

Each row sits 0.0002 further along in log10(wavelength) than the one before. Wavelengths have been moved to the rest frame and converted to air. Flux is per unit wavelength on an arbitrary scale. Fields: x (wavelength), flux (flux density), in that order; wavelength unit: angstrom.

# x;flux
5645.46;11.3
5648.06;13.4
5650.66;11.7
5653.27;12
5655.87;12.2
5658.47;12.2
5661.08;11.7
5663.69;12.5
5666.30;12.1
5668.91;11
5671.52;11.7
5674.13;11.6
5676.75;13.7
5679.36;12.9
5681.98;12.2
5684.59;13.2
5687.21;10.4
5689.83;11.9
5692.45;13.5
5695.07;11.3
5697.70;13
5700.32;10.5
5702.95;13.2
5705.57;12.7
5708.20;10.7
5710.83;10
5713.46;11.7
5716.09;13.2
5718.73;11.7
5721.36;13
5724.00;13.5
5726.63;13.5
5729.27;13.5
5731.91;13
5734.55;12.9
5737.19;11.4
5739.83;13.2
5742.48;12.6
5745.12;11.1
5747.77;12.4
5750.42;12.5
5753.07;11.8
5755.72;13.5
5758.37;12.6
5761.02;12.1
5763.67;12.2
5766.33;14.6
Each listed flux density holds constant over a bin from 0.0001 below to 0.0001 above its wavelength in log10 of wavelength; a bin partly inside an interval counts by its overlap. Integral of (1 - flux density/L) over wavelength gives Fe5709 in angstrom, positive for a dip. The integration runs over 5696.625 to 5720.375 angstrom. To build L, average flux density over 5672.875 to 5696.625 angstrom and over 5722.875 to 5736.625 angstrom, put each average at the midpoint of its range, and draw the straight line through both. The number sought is 1.7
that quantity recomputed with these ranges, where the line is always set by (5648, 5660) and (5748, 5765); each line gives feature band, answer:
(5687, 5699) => 0.11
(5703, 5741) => -0.29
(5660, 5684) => 0.06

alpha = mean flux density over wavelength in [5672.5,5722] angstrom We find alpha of 12.1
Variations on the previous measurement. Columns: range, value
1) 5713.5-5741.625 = 12.8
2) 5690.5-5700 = 12.3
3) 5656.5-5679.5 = 12.1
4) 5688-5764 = 12.3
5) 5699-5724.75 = 12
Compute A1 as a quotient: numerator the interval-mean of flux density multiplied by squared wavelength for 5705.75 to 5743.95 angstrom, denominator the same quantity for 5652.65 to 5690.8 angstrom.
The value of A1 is 1.05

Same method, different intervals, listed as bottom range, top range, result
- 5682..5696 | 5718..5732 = 1.10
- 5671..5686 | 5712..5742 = 1.03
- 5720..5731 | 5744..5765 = 0.93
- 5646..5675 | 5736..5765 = 1.06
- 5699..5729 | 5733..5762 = 1.03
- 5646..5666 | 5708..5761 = 1.05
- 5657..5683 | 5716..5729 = 1.09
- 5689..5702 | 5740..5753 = 1.03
